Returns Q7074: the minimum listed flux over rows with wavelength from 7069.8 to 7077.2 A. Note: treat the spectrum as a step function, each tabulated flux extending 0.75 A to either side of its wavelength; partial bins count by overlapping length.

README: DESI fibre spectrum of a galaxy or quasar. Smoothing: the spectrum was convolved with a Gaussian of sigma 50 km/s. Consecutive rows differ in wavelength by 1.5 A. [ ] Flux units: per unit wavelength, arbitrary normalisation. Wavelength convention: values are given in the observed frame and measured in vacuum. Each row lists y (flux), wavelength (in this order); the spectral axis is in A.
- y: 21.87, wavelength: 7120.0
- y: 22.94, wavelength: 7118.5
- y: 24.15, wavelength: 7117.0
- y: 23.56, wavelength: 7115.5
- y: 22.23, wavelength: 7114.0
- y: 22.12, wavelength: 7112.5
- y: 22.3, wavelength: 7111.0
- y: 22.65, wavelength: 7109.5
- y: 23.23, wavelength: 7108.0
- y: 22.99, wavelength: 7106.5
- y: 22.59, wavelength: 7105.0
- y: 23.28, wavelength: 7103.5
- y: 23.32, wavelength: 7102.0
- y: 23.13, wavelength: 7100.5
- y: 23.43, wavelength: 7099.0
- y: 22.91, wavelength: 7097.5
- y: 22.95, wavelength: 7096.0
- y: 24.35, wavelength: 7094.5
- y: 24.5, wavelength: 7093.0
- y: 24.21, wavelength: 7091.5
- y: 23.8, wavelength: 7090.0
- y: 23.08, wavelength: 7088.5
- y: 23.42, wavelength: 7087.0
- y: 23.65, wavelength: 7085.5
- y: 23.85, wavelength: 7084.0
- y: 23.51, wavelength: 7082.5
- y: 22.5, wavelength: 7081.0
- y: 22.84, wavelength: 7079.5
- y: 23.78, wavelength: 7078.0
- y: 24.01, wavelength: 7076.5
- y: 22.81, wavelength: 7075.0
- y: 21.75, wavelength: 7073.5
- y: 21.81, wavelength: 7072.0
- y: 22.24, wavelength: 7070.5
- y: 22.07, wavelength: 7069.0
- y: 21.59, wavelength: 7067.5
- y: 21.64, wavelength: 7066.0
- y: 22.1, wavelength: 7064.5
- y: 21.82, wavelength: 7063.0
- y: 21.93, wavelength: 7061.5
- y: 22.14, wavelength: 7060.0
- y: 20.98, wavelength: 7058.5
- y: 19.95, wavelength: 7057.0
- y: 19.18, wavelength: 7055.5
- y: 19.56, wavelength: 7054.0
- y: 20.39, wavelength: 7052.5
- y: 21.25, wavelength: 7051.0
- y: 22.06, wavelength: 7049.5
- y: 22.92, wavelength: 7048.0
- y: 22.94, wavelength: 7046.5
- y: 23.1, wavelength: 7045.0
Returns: 21.75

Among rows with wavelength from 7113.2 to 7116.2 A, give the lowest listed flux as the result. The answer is 22.23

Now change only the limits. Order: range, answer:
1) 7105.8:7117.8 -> 22.12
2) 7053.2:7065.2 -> 19.18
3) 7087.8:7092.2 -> 23.08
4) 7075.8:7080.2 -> 22.84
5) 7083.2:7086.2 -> 23.65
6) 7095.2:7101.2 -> 22.91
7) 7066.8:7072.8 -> 21.59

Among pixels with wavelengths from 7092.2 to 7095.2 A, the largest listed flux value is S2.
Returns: 24.5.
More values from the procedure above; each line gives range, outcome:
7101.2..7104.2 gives 23.32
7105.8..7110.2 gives 23.23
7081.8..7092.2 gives 24.21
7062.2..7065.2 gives 22.1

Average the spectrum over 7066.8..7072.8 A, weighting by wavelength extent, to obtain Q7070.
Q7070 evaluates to 21.9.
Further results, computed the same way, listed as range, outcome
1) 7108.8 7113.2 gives 22.4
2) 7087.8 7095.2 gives 24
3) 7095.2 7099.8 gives 23.1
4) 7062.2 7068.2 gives 21.8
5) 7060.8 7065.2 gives 21.9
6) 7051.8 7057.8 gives 19.8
